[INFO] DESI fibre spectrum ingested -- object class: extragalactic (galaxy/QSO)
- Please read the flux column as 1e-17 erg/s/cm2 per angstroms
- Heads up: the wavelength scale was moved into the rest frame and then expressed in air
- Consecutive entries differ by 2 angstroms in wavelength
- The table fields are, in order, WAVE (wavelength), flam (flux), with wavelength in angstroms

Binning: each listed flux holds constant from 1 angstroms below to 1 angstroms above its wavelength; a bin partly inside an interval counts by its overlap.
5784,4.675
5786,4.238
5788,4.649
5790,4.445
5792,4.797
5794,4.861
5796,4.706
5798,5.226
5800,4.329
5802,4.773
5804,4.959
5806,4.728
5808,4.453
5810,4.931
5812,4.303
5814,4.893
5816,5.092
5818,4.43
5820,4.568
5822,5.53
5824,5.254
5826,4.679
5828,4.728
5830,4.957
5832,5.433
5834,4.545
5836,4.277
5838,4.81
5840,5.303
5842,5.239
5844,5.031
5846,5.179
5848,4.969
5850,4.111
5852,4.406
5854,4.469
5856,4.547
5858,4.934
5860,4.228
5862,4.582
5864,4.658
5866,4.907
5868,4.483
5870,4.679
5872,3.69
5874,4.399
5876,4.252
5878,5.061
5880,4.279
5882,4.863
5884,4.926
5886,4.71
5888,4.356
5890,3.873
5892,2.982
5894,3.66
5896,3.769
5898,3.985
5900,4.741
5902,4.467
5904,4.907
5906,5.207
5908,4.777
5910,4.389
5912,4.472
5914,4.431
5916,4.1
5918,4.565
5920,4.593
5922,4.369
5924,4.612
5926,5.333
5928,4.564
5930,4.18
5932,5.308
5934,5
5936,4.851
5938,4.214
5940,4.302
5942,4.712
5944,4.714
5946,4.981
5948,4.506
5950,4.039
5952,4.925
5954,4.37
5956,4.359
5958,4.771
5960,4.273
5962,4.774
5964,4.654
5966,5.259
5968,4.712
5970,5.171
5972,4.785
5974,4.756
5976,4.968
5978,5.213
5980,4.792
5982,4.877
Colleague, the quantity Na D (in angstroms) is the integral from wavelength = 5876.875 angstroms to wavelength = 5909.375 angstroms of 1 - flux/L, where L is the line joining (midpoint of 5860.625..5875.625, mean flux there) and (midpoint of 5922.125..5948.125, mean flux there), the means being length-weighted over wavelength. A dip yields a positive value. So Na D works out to 1.1 angstroms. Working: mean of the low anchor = 4.47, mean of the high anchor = 4.71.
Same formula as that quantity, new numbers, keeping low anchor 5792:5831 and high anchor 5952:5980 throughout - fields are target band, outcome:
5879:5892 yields 1.1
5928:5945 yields 0.5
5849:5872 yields 1.4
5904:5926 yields 0.9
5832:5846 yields -0.4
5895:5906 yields 0.8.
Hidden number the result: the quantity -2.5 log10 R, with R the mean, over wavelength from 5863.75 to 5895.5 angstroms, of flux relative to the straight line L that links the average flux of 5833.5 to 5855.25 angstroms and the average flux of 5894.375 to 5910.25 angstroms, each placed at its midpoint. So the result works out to 0.063 mag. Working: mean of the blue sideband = 4.76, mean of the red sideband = 4.5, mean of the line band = 4.34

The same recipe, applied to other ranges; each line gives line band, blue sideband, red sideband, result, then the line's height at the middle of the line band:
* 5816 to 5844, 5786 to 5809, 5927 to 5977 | -0.049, 4.7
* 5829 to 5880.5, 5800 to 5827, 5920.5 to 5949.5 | 0.019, 4.76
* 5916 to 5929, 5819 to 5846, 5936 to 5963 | 0.003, 4.64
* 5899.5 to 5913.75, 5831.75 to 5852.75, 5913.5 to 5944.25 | -0.005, 4.67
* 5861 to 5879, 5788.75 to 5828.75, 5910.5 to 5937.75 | 0.042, 4.7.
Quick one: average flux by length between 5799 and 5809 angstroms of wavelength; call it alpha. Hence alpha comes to 4.65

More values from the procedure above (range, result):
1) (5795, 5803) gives 4.76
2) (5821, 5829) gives 5.05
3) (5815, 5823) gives 4.9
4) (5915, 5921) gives 4.42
